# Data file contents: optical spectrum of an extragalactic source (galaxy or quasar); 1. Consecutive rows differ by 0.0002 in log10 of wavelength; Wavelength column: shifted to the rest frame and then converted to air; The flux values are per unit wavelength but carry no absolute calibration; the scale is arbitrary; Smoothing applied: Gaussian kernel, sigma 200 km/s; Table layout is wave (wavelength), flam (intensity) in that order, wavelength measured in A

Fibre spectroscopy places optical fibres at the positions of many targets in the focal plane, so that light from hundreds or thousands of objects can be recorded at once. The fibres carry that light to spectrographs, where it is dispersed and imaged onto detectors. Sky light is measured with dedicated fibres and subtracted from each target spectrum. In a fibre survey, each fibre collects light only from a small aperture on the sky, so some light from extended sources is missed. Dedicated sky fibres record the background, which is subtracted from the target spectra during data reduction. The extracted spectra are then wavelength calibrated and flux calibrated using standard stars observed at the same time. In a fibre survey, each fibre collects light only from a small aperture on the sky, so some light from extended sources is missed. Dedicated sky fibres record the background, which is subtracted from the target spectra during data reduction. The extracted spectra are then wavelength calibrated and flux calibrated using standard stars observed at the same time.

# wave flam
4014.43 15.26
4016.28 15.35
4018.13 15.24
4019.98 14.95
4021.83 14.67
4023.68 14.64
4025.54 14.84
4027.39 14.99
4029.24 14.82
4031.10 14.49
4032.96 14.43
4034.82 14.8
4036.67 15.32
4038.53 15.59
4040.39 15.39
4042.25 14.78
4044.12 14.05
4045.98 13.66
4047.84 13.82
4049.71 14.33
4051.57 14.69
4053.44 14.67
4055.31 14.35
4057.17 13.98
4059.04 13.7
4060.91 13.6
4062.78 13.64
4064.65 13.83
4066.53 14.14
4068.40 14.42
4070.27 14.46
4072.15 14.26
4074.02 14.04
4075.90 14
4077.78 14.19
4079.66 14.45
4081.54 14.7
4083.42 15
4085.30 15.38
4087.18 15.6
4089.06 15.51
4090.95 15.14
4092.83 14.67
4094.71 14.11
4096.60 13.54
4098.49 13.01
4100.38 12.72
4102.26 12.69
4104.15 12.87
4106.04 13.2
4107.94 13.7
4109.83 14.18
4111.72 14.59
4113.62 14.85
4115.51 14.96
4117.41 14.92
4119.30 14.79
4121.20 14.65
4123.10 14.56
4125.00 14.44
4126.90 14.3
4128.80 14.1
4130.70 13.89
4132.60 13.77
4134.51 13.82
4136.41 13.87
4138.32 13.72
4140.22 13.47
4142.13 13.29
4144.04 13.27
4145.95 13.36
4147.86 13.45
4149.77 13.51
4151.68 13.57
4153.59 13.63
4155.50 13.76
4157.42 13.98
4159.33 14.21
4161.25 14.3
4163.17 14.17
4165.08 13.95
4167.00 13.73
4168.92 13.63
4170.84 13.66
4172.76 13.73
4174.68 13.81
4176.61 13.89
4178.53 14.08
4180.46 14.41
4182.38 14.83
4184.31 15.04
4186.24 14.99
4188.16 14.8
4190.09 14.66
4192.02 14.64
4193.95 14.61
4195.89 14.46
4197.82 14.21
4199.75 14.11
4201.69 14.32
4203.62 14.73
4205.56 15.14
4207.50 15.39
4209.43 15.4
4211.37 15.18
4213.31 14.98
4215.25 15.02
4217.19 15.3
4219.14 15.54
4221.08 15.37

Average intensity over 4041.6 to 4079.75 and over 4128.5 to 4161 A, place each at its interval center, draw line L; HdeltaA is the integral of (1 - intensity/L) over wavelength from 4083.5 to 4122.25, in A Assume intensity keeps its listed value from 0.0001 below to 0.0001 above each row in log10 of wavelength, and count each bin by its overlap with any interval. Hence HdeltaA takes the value -1.0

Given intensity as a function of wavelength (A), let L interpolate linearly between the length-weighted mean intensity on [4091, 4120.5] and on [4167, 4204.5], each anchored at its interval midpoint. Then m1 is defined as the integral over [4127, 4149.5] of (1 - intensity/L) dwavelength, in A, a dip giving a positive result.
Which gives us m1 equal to 0.7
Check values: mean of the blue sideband 14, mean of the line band 13.7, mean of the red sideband 14.3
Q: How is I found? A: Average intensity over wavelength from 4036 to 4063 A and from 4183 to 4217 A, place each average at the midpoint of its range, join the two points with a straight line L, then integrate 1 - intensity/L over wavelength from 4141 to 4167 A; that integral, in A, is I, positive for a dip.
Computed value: 1.7 A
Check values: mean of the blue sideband 14.4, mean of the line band 13.7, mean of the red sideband 14.8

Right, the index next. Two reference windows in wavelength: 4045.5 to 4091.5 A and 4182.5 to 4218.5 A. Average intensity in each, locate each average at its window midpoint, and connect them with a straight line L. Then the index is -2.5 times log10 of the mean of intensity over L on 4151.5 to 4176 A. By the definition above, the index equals 0.06 mag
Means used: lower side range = 14.4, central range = 13.9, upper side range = 14.8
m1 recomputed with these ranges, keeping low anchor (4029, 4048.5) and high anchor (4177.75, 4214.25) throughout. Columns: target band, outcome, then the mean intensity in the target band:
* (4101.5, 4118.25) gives 0.8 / 14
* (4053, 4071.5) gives 0.8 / 14.1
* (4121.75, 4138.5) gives 0.7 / 14.1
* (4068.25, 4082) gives 0.4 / 14.3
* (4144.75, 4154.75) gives 0.8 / 13.5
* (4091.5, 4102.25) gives 0.8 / 13.6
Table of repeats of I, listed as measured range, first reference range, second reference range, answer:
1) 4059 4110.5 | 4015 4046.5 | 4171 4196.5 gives 2.1 A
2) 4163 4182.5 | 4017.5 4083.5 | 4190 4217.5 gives 1.0 A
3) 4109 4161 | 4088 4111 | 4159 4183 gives -0.5 A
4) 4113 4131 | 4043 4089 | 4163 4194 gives -0.3 A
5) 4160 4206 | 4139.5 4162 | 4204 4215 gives 0.5 A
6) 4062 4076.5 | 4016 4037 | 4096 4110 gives -0.2 A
